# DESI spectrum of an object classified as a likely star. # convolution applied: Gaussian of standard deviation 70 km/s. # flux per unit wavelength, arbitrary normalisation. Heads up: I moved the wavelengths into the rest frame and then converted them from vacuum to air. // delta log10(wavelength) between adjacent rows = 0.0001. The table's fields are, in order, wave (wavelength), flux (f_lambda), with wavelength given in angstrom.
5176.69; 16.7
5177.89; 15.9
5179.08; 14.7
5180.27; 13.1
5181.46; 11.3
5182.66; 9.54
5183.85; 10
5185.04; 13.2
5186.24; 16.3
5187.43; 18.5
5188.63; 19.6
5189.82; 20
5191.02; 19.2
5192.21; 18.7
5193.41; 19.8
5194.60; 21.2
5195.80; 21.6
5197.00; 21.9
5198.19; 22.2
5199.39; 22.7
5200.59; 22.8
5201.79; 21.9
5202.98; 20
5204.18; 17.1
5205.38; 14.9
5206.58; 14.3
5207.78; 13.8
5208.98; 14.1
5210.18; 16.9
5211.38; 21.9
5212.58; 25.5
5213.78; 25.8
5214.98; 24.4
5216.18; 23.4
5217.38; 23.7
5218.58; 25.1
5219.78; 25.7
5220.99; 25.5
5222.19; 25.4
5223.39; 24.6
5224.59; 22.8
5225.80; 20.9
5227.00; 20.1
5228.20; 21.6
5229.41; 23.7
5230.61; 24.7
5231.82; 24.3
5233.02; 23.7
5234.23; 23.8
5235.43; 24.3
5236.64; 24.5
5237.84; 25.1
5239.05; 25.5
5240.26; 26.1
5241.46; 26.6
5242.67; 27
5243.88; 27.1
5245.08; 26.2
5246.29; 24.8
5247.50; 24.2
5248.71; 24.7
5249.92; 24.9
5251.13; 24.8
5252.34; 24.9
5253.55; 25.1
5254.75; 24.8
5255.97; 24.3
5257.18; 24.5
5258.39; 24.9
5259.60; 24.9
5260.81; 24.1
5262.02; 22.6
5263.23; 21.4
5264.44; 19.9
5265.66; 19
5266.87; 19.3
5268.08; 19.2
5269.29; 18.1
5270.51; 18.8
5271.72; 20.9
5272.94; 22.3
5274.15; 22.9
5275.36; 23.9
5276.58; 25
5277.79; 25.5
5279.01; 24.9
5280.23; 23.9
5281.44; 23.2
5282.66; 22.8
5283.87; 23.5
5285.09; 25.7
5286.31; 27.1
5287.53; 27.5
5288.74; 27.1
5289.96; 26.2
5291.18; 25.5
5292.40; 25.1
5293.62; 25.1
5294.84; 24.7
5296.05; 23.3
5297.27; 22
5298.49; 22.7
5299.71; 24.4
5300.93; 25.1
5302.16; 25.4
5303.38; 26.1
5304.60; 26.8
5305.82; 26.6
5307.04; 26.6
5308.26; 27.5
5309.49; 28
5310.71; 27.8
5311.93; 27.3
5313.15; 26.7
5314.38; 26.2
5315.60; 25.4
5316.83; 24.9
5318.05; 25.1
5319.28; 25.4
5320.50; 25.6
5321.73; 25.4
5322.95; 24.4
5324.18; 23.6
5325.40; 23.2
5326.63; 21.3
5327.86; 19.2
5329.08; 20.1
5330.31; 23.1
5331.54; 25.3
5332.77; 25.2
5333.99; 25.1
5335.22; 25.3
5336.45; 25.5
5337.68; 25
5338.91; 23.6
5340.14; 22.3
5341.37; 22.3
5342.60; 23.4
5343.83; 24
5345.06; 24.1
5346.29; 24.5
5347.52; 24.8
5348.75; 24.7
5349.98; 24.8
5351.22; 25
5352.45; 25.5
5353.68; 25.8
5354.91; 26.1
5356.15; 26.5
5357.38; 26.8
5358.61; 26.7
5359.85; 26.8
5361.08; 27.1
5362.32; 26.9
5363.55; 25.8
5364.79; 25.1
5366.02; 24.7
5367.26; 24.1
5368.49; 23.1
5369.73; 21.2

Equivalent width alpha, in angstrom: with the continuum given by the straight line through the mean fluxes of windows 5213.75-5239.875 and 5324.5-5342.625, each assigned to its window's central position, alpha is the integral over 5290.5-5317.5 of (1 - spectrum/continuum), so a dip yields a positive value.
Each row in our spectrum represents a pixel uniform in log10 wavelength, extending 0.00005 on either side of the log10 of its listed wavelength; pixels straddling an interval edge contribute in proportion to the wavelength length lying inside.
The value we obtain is -2.4 angstrom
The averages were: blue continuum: 24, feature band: 25.6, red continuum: 23.3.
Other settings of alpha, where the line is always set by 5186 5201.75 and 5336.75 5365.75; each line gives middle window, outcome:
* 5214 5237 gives -2.6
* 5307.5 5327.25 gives -1.1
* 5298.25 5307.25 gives -0.7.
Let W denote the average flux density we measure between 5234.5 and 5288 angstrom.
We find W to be 23.9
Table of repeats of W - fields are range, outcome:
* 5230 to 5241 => 24.7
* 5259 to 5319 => 24.3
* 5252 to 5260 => 24.8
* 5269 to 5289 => 23.7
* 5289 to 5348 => 24.7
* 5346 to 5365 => 25.8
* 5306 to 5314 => 27.2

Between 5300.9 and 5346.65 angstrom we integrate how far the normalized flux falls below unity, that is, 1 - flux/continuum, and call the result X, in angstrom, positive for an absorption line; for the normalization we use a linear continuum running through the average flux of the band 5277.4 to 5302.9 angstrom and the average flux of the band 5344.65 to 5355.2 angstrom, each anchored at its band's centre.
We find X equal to 0.2 angstrom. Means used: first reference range 24.8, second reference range 25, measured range 24.8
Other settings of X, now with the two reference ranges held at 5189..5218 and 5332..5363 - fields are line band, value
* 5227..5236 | -0.9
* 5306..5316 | -1.3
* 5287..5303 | -1.1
